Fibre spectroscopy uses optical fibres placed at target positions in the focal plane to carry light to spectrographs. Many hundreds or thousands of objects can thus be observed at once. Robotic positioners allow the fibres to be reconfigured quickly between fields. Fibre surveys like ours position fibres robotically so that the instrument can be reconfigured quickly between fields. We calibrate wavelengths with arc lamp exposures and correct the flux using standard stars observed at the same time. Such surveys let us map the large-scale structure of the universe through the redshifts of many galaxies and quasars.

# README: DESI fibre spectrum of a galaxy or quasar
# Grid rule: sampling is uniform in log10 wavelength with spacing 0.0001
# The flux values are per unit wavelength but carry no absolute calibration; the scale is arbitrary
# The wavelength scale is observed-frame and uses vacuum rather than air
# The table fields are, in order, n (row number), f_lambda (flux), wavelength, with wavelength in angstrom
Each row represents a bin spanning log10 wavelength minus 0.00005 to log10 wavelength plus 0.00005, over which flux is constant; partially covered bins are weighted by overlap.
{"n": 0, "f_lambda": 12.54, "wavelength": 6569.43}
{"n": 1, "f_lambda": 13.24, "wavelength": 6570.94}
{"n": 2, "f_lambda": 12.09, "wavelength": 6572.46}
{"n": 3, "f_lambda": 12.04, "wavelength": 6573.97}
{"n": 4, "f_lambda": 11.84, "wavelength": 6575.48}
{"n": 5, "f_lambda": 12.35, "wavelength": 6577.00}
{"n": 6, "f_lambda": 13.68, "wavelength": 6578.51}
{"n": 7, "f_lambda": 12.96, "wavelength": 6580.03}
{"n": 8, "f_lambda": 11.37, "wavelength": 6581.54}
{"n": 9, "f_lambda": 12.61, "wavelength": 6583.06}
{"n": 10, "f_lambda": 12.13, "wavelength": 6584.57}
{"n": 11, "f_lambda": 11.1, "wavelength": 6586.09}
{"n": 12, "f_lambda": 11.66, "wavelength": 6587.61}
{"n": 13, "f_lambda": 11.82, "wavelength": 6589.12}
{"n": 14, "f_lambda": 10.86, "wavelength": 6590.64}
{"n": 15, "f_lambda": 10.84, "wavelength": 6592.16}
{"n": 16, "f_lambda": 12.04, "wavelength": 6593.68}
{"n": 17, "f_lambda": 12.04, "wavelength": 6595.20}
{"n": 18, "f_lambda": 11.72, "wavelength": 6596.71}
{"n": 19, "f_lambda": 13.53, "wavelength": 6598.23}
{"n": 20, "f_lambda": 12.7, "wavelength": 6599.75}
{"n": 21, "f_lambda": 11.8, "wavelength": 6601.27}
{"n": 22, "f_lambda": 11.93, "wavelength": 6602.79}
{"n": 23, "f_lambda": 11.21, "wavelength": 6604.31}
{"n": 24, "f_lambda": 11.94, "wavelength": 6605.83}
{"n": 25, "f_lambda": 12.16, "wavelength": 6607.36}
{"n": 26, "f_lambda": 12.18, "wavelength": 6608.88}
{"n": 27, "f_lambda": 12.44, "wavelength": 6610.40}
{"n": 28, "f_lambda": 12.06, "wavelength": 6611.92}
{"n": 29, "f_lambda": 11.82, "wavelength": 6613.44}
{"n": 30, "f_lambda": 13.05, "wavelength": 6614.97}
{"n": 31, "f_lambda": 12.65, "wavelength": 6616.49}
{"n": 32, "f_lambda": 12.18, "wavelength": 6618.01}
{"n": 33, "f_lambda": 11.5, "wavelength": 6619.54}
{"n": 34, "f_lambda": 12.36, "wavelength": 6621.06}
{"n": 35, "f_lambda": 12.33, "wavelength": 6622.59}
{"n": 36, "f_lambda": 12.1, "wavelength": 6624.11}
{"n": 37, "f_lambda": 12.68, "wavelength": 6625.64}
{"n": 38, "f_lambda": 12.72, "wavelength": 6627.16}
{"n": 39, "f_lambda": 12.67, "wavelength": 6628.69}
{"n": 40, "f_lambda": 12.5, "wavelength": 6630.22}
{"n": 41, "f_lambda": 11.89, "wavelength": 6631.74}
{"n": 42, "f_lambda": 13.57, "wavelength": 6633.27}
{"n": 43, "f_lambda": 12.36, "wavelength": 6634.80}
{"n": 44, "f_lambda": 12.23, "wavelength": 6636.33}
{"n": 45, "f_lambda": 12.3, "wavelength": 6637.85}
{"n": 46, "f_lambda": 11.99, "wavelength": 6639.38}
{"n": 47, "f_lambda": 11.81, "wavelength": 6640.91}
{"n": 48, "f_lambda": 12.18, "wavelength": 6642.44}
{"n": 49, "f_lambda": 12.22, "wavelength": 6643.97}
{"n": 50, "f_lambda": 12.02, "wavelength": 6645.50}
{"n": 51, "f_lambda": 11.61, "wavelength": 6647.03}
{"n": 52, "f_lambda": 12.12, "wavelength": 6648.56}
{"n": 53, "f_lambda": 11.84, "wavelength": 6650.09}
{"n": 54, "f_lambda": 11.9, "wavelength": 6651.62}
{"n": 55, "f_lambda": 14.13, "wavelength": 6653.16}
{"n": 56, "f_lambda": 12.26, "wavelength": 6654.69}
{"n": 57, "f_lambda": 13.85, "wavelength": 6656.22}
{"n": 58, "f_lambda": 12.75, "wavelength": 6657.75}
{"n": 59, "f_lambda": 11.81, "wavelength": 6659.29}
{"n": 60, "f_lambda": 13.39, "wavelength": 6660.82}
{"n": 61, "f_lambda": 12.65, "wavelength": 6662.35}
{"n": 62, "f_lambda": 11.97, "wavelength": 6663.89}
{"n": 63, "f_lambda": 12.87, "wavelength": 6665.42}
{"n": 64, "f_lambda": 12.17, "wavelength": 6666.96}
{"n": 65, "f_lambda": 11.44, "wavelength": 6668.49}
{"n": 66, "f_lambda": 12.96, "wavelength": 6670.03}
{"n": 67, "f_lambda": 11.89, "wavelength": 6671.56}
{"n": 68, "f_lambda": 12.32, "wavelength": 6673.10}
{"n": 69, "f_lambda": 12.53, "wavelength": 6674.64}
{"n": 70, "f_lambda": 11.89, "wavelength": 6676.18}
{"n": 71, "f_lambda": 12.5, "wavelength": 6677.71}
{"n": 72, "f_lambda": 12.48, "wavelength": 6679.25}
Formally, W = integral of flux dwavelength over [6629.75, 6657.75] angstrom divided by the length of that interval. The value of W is 12.4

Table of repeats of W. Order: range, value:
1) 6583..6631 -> 12.1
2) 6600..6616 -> 12.1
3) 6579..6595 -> 11.8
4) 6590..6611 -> 12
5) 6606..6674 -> 12.4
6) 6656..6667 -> 12.7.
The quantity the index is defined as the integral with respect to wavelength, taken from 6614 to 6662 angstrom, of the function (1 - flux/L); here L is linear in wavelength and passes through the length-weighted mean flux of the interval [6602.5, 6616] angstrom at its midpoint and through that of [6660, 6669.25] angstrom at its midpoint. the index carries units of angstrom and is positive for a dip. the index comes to -0.6 angstrom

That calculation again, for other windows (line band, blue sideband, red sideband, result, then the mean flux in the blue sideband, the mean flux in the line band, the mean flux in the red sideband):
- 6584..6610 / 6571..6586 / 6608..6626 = 0.9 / 12.3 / 11.9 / 12.3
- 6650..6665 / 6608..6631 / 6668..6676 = -0.5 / 12.4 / 12.7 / 12.2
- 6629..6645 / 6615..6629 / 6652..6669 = 0.2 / 12.4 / 12.3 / 12.7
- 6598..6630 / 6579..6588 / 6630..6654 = -0.3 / 12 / 12.3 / 12.3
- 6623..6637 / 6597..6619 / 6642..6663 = -0.2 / 12.2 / 12.5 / 12.5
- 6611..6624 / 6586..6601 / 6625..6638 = 0.1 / 11.9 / 12.2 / 12.6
